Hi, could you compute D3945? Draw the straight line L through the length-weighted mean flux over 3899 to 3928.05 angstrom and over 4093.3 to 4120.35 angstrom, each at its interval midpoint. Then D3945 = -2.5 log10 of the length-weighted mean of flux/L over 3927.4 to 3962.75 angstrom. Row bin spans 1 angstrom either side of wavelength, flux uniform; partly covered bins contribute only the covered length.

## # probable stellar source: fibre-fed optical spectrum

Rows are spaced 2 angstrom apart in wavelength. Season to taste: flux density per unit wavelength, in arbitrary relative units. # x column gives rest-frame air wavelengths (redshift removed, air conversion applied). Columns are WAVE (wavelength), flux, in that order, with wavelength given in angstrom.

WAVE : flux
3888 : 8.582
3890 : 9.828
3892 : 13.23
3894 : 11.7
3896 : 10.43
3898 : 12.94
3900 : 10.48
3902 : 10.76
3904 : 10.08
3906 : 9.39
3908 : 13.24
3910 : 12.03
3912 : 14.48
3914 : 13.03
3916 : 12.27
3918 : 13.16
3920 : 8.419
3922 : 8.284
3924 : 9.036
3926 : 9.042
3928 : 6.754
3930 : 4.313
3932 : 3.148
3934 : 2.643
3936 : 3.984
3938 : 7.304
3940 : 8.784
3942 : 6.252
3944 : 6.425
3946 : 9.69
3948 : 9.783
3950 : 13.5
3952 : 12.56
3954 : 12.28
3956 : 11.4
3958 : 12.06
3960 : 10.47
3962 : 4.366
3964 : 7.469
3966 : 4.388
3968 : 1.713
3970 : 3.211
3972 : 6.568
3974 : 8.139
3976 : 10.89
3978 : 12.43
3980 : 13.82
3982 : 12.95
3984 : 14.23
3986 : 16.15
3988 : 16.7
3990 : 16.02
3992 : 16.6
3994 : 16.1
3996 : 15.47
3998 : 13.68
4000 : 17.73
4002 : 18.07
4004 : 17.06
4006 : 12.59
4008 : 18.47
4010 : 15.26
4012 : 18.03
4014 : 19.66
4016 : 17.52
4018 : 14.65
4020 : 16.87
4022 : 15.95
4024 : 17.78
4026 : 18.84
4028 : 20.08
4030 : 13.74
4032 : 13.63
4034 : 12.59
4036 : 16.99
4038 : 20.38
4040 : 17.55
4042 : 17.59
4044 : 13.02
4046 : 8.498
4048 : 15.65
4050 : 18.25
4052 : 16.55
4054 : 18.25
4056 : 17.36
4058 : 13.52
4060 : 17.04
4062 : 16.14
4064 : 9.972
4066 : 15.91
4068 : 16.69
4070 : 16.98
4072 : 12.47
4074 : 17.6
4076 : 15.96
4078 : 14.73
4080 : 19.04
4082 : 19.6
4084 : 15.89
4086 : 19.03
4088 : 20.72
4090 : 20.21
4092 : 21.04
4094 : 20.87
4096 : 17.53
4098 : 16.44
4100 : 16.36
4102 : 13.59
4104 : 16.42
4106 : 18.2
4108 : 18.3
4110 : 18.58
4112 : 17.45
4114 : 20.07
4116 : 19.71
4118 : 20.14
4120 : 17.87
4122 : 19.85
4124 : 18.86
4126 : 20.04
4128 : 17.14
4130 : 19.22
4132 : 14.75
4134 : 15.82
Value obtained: 0.43 mag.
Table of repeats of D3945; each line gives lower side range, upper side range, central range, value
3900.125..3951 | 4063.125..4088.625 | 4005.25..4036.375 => -0.195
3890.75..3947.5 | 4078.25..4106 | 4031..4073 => 0.039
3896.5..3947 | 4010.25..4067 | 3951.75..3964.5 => 0.118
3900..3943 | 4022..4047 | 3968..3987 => 0.195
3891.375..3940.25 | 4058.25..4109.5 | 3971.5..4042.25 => -0.147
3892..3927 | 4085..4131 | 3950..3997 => 0.216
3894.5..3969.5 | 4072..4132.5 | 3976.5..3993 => -0.233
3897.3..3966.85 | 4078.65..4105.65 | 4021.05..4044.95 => -0.115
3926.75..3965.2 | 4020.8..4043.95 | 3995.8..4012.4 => -0.173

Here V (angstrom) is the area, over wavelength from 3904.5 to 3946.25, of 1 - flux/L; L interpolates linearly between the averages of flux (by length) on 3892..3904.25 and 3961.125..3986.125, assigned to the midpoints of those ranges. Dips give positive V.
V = 7.2 angstrom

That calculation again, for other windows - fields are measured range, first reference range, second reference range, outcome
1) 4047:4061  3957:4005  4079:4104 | -0.5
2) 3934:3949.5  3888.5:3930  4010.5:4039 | 6.4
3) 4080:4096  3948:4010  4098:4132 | -2.4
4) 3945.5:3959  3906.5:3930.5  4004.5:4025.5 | 1.0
